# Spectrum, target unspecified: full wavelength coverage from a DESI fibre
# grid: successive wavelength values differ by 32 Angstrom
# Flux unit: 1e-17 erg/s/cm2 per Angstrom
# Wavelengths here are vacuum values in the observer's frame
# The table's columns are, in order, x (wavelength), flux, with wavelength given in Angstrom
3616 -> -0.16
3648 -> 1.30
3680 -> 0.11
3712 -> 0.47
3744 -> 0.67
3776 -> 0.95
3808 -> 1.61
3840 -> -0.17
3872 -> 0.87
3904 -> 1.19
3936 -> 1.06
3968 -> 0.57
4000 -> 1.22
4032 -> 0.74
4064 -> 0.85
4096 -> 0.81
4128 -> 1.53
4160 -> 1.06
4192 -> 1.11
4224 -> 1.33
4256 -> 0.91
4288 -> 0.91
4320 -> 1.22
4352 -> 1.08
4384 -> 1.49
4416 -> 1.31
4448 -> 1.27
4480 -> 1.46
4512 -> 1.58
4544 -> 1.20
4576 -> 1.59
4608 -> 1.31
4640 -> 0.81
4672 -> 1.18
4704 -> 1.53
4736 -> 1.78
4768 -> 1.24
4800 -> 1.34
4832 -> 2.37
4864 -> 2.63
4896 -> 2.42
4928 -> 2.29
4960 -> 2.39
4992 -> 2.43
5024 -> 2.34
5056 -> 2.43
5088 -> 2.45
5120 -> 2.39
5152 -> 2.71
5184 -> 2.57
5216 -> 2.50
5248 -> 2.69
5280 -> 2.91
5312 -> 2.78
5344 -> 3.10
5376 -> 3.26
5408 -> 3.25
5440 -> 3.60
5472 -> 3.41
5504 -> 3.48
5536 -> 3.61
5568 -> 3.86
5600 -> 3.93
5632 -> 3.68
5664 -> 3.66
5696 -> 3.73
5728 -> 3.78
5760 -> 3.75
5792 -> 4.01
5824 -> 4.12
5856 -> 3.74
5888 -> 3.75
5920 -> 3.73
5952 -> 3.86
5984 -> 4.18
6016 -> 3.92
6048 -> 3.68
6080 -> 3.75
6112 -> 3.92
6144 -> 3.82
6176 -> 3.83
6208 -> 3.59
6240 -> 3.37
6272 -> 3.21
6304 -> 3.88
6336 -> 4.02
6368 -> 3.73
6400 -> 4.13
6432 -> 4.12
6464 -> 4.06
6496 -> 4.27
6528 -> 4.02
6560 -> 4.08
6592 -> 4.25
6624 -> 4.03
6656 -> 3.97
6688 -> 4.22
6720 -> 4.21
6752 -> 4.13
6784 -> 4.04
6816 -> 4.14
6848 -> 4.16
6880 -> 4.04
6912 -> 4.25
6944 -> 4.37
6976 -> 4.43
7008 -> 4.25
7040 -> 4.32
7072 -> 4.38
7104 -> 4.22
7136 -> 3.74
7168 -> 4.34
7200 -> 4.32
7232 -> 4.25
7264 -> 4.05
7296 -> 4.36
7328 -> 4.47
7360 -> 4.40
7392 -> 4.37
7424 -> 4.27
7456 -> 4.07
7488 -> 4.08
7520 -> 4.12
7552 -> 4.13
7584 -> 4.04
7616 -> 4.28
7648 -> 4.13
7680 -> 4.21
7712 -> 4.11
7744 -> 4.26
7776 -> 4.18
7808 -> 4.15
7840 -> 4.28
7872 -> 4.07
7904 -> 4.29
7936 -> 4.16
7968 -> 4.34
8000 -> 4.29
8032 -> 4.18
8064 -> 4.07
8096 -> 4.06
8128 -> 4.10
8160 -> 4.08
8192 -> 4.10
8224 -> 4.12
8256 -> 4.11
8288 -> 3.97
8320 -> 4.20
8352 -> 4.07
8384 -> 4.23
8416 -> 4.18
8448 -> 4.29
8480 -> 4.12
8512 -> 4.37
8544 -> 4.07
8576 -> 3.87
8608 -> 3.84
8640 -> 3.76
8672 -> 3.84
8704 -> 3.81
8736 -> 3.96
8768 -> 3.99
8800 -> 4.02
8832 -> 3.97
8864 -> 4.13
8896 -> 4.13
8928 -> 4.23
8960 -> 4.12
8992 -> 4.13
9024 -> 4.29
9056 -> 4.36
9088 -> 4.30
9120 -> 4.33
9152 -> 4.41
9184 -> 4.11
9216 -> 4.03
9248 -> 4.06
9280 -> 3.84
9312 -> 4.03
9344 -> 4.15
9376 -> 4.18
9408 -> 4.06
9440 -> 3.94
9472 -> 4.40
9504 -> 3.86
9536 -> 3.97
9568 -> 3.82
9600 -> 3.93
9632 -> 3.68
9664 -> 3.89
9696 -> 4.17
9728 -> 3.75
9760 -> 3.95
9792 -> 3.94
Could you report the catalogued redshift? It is 0.210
